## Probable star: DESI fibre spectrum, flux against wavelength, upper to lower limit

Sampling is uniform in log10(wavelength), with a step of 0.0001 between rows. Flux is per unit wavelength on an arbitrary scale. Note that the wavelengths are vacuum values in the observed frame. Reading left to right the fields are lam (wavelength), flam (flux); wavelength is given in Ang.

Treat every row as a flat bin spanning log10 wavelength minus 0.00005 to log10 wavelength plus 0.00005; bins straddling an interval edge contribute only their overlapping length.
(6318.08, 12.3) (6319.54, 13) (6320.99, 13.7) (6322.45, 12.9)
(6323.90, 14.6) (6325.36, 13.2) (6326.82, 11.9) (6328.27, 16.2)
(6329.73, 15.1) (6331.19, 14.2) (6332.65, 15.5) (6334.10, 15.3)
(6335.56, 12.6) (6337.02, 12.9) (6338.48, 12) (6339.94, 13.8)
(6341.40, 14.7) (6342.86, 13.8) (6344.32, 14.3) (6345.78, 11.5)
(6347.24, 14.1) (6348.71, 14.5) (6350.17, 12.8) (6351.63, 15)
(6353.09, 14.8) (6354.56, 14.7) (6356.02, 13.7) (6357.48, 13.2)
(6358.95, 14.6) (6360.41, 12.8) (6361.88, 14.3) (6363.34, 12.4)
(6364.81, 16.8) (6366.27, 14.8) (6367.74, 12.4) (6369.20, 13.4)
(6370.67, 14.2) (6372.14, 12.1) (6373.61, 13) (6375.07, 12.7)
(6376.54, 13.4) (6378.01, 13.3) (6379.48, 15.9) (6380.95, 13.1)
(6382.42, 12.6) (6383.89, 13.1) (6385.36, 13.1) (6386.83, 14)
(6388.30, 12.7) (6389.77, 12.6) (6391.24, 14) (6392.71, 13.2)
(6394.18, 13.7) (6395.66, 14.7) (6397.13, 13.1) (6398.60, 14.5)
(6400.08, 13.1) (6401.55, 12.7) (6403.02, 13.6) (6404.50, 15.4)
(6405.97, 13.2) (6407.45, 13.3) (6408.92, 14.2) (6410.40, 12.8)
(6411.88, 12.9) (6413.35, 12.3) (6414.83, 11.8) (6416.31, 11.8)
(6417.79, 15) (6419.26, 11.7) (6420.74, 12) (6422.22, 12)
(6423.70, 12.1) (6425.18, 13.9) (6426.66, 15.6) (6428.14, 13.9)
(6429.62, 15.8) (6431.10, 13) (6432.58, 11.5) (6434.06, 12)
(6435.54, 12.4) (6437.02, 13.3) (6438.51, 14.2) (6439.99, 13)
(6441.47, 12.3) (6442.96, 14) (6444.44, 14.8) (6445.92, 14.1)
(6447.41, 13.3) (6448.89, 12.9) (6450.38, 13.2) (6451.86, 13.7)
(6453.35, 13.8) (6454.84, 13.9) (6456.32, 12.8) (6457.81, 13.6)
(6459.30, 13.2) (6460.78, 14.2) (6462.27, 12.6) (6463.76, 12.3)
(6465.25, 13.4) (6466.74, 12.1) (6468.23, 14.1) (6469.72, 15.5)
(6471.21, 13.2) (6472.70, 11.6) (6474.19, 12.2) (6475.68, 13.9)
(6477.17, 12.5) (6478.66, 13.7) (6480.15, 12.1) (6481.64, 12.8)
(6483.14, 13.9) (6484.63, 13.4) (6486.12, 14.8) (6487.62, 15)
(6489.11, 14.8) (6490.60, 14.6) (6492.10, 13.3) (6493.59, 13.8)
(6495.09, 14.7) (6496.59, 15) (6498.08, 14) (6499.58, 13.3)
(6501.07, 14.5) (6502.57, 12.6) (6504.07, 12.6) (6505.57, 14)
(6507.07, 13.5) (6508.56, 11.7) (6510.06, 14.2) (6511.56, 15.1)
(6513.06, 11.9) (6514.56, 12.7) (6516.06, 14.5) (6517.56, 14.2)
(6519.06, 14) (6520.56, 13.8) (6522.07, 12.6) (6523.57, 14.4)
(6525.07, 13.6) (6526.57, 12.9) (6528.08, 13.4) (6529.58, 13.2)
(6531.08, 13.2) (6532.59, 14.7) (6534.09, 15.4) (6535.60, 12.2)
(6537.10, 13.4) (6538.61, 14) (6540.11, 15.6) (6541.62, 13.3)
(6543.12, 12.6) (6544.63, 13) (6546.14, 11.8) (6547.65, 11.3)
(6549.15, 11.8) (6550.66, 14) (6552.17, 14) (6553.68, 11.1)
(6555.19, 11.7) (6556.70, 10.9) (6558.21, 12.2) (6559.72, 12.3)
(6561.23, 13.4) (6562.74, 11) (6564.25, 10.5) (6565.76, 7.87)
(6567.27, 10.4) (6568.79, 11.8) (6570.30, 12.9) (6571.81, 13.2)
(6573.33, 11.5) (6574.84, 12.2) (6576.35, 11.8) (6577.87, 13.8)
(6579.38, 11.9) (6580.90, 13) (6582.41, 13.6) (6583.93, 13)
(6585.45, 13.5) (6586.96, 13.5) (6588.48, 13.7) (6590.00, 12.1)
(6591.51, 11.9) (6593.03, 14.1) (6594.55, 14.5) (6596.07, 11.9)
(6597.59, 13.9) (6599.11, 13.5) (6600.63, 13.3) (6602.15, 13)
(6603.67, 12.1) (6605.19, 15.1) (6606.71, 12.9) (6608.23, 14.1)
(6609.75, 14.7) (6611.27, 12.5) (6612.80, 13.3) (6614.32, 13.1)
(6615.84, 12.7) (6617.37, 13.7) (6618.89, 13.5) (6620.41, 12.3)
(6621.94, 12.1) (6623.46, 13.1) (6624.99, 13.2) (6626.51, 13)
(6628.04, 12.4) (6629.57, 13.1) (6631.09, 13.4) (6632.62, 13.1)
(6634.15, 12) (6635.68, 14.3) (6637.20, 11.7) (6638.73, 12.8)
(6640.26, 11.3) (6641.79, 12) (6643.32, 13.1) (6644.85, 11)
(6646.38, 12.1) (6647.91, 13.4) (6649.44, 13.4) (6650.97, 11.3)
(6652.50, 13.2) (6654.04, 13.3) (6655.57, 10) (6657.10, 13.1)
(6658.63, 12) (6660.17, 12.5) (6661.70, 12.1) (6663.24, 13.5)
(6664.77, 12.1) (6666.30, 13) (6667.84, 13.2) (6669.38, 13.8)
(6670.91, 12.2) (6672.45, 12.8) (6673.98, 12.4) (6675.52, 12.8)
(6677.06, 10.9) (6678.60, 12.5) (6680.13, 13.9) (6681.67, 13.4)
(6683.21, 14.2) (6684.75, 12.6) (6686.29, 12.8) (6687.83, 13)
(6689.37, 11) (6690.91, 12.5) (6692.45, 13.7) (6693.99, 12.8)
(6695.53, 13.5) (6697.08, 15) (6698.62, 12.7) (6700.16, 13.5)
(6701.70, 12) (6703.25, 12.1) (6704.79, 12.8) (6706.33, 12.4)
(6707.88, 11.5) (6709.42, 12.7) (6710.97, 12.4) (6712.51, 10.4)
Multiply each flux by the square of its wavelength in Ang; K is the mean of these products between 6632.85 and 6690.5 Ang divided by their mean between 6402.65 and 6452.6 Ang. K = 1.02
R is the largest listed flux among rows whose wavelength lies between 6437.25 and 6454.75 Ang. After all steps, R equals 14.8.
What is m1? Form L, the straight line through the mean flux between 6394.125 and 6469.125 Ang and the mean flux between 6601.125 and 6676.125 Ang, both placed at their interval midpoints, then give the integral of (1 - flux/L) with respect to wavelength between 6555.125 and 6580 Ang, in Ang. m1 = 2.4 Ang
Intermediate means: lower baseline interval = 13.3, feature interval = 11.7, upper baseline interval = 12.8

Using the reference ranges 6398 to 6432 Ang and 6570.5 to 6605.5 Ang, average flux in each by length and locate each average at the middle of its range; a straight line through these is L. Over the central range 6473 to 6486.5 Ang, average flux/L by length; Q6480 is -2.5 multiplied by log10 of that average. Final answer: 0.003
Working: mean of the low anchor 13.3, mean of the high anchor 13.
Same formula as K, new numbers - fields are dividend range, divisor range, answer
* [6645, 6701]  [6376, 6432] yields 1.04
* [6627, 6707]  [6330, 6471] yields 1.02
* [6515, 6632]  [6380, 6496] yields 1.01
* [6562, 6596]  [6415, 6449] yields 0.98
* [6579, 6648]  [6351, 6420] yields 1.03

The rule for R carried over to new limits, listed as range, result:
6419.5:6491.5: 15.8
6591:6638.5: 15.1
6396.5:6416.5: 15.4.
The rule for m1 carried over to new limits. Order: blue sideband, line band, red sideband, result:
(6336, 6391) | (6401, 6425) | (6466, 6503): 1.19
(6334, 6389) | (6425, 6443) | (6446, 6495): 0.14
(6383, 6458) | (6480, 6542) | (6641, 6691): -3.33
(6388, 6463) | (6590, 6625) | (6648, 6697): -0.88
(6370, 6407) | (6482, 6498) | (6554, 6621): -1.49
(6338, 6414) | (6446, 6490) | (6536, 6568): -1.86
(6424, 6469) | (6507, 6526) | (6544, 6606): -0.94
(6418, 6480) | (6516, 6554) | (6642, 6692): -1.15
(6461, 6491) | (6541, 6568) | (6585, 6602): 2.99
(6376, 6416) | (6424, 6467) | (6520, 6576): -0.86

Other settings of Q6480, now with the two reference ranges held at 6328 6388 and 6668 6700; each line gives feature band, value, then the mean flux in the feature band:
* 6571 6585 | 0.04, 12.7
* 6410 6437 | 0.06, 12.9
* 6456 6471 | 0.01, 13.4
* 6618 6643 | 0.03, 12.7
